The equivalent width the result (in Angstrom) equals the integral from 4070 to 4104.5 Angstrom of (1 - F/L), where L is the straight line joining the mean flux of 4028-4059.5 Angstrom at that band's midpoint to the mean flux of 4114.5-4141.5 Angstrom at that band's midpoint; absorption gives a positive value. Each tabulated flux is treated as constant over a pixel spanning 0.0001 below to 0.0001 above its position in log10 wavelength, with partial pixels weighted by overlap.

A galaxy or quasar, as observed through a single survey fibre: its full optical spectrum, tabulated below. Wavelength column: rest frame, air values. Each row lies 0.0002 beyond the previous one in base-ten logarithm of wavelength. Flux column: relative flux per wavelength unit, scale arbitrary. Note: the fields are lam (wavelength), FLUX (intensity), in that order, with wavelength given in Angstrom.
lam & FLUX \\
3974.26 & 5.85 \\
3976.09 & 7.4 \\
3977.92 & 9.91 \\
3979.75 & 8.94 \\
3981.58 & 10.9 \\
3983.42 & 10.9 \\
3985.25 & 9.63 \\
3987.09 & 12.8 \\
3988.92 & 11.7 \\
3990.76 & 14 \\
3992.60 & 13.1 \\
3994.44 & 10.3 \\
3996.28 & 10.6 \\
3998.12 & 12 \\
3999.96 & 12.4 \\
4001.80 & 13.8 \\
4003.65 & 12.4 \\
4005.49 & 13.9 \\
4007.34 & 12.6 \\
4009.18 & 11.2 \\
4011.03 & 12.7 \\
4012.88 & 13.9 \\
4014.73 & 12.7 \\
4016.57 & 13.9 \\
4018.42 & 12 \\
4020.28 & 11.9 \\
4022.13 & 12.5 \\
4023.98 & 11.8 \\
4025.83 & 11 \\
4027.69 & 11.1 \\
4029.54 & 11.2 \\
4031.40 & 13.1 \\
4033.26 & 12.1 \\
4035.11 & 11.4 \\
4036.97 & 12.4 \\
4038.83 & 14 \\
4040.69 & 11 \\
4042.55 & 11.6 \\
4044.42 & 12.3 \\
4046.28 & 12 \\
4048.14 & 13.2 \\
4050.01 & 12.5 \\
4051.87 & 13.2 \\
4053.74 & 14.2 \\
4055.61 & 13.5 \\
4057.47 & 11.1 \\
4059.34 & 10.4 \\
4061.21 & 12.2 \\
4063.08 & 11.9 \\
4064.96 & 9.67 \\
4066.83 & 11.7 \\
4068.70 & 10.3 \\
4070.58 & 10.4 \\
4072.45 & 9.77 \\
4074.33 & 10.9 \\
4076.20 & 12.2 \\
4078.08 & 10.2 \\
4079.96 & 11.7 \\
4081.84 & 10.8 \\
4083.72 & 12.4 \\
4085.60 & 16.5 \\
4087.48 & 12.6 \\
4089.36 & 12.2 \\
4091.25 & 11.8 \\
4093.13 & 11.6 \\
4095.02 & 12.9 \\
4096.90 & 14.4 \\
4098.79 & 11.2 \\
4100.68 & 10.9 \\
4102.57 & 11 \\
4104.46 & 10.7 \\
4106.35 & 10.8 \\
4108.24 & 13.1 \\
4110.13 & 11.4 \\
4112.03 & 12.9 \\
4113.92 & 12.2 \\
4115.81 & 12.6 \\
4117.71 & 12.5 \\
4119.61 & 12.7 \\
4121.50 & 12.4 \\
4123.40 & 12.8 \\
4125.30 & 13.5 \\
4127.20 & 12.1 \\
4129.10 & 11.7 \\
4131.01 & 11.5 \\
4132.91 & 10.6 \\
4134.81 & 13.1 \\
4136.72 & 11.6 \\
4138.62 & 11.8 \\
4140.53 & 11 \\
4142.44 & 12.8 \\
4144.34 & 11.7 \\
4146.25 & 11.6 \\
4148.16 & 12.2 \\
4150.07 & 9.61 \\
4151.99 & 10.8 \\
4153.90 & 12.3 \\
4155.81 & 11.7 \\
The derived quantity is 1.1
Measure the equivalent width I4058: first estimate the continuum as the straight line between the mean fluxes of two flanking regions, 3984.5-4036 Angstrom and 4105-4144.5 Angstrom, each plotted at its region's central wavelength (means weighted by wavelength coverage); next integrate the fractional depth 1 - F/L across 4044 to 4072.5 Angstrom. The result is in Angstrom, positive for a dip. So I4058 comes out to 0.8 Angstrom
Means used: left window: 12.2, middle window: 11.8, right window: 12.1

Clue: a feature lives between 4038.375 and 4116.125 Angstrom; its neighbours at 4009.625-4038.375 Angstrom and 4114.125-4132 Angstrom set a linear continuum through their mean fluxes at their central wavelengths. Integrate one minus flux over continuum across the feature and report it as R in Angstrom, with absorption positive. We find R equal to 2.6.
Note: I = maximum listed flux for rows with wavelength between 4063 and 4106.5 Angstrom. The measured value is 16.5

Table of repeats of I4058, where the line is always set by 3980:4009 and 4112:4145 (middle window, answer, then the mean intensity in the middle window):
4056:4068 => 0.8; 11.3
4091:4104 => 0.2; 11.9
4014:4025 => -0.4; 12.5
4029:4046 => -0.1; 12.1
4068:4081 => 1.4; 10.8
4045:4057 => -0.9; 13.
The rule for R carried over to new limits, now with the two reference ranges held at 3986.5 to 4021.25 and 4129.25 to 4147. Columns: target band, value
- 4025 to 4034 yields 0.5 Angstrom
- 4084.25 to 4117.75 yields -0.9 Angstrom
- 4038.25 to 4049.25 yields 0.0 Angstrom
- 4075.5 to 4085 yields 0.4 Angstrom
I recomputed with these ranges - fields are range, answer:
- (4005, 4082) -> 14.2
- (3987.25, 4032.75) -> 14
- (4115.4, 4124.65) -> 12.8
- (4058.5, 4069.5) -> 12.2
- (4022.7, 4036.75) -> 13.1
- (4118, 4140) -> 13.5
